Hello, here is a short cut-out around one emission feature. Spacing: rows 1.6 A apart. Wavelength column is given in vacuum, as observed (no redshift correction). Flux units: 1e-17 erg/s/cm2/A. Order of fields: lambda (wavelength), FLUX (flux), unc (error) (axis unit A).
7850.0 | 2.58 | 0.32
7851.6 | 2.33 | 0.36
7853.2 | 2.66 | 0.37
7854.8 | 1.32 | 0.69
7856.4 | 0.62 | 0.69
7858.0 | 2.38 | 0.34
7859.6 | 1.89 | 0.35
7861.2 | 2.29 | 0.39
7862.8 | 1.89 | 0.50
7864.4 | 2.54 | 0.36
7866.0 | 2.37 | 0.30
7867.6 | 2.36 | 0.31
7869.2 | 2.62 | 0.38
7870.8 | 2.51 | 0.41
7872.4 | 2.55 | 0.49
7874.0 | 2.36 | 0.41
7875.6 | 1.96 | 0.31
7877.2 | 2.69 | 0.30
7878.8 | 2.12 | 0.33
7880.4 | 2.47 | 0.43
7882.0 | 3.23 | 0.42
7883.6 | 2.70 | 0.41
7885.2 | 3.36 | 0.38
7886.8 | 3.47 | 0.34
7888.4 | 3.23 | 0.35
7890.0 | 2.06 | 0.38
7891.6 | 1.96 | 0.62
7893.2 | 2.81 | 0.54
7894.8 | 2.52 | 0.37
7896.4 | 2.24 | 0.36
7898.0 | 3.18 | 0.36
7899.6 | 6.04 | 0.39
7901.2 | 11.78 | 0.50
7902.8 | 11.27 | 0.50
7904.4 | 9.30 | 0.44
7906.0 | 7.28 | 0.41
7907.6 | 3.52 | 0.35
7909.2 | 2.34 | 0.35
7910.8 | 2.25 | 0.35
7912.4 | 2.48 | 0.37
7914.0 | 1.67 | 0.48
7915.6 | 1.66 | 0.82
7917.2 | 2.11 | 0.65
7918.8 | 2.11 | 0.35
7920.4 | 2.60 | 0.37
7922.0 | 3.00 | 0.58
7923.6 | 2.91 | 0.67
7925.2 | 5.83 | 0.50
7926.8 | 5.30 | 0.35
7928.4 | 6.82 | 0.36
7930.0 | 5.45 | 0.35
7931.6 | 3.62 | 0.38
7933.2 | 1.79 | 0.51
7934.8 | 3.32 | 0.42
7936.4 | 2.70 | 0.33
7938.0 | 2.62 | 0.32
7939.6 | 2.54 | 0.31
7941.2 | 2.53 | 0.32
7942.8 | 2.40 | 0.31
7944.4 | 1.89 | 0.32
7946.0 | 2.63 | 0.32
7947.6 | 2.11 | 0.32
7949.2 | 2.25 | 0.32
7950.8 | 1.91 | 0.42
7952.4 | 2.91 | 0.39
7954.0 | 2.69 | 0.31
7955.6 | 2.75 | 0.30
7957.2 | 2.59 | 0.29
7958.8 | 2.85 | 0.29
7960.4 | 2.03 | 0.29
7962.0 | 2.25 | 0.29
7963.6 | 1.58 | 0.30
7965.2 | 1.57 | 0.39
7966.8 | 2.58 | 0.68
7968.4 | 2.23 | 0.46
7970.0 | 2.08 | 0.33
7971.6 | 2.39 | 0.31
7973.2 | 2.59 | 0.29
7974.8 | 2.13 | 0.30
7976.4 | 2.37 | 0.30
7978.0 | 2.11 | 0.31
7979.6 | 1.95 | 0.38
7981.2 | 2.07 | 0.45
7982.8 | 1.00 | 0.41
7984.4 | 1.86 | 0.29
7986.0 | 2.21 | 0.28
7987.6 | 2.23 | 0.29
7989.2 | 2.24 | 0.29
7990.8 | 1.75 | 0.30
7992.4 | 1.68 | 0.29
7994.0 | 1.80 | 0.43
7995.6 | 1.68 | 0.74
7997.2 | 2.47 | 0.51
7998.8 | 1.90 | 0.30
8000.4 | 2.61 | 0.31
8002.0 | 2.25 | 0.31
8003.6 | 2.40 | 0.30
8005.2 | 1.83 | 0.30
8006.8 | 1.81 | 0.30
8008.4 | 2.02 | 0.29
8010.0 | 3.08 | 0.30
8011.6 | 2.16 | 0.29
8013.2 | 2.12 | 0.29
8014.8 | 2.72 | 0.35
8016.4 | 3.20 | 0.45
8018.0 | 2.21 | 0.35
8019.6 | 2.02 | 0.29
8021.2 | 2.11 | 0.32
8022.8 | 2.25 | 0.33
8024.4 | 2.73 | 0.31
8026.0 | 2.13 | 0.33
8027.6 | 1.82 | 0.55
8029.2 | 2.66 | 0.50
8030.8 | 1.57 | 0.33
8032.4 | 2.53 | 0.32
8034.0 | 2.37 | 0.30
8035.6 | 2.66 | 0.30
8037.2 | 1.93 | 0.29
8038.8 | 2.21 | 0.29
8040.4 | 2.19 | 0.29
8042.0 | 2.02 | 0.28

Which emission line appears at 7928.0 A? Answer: [N II]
